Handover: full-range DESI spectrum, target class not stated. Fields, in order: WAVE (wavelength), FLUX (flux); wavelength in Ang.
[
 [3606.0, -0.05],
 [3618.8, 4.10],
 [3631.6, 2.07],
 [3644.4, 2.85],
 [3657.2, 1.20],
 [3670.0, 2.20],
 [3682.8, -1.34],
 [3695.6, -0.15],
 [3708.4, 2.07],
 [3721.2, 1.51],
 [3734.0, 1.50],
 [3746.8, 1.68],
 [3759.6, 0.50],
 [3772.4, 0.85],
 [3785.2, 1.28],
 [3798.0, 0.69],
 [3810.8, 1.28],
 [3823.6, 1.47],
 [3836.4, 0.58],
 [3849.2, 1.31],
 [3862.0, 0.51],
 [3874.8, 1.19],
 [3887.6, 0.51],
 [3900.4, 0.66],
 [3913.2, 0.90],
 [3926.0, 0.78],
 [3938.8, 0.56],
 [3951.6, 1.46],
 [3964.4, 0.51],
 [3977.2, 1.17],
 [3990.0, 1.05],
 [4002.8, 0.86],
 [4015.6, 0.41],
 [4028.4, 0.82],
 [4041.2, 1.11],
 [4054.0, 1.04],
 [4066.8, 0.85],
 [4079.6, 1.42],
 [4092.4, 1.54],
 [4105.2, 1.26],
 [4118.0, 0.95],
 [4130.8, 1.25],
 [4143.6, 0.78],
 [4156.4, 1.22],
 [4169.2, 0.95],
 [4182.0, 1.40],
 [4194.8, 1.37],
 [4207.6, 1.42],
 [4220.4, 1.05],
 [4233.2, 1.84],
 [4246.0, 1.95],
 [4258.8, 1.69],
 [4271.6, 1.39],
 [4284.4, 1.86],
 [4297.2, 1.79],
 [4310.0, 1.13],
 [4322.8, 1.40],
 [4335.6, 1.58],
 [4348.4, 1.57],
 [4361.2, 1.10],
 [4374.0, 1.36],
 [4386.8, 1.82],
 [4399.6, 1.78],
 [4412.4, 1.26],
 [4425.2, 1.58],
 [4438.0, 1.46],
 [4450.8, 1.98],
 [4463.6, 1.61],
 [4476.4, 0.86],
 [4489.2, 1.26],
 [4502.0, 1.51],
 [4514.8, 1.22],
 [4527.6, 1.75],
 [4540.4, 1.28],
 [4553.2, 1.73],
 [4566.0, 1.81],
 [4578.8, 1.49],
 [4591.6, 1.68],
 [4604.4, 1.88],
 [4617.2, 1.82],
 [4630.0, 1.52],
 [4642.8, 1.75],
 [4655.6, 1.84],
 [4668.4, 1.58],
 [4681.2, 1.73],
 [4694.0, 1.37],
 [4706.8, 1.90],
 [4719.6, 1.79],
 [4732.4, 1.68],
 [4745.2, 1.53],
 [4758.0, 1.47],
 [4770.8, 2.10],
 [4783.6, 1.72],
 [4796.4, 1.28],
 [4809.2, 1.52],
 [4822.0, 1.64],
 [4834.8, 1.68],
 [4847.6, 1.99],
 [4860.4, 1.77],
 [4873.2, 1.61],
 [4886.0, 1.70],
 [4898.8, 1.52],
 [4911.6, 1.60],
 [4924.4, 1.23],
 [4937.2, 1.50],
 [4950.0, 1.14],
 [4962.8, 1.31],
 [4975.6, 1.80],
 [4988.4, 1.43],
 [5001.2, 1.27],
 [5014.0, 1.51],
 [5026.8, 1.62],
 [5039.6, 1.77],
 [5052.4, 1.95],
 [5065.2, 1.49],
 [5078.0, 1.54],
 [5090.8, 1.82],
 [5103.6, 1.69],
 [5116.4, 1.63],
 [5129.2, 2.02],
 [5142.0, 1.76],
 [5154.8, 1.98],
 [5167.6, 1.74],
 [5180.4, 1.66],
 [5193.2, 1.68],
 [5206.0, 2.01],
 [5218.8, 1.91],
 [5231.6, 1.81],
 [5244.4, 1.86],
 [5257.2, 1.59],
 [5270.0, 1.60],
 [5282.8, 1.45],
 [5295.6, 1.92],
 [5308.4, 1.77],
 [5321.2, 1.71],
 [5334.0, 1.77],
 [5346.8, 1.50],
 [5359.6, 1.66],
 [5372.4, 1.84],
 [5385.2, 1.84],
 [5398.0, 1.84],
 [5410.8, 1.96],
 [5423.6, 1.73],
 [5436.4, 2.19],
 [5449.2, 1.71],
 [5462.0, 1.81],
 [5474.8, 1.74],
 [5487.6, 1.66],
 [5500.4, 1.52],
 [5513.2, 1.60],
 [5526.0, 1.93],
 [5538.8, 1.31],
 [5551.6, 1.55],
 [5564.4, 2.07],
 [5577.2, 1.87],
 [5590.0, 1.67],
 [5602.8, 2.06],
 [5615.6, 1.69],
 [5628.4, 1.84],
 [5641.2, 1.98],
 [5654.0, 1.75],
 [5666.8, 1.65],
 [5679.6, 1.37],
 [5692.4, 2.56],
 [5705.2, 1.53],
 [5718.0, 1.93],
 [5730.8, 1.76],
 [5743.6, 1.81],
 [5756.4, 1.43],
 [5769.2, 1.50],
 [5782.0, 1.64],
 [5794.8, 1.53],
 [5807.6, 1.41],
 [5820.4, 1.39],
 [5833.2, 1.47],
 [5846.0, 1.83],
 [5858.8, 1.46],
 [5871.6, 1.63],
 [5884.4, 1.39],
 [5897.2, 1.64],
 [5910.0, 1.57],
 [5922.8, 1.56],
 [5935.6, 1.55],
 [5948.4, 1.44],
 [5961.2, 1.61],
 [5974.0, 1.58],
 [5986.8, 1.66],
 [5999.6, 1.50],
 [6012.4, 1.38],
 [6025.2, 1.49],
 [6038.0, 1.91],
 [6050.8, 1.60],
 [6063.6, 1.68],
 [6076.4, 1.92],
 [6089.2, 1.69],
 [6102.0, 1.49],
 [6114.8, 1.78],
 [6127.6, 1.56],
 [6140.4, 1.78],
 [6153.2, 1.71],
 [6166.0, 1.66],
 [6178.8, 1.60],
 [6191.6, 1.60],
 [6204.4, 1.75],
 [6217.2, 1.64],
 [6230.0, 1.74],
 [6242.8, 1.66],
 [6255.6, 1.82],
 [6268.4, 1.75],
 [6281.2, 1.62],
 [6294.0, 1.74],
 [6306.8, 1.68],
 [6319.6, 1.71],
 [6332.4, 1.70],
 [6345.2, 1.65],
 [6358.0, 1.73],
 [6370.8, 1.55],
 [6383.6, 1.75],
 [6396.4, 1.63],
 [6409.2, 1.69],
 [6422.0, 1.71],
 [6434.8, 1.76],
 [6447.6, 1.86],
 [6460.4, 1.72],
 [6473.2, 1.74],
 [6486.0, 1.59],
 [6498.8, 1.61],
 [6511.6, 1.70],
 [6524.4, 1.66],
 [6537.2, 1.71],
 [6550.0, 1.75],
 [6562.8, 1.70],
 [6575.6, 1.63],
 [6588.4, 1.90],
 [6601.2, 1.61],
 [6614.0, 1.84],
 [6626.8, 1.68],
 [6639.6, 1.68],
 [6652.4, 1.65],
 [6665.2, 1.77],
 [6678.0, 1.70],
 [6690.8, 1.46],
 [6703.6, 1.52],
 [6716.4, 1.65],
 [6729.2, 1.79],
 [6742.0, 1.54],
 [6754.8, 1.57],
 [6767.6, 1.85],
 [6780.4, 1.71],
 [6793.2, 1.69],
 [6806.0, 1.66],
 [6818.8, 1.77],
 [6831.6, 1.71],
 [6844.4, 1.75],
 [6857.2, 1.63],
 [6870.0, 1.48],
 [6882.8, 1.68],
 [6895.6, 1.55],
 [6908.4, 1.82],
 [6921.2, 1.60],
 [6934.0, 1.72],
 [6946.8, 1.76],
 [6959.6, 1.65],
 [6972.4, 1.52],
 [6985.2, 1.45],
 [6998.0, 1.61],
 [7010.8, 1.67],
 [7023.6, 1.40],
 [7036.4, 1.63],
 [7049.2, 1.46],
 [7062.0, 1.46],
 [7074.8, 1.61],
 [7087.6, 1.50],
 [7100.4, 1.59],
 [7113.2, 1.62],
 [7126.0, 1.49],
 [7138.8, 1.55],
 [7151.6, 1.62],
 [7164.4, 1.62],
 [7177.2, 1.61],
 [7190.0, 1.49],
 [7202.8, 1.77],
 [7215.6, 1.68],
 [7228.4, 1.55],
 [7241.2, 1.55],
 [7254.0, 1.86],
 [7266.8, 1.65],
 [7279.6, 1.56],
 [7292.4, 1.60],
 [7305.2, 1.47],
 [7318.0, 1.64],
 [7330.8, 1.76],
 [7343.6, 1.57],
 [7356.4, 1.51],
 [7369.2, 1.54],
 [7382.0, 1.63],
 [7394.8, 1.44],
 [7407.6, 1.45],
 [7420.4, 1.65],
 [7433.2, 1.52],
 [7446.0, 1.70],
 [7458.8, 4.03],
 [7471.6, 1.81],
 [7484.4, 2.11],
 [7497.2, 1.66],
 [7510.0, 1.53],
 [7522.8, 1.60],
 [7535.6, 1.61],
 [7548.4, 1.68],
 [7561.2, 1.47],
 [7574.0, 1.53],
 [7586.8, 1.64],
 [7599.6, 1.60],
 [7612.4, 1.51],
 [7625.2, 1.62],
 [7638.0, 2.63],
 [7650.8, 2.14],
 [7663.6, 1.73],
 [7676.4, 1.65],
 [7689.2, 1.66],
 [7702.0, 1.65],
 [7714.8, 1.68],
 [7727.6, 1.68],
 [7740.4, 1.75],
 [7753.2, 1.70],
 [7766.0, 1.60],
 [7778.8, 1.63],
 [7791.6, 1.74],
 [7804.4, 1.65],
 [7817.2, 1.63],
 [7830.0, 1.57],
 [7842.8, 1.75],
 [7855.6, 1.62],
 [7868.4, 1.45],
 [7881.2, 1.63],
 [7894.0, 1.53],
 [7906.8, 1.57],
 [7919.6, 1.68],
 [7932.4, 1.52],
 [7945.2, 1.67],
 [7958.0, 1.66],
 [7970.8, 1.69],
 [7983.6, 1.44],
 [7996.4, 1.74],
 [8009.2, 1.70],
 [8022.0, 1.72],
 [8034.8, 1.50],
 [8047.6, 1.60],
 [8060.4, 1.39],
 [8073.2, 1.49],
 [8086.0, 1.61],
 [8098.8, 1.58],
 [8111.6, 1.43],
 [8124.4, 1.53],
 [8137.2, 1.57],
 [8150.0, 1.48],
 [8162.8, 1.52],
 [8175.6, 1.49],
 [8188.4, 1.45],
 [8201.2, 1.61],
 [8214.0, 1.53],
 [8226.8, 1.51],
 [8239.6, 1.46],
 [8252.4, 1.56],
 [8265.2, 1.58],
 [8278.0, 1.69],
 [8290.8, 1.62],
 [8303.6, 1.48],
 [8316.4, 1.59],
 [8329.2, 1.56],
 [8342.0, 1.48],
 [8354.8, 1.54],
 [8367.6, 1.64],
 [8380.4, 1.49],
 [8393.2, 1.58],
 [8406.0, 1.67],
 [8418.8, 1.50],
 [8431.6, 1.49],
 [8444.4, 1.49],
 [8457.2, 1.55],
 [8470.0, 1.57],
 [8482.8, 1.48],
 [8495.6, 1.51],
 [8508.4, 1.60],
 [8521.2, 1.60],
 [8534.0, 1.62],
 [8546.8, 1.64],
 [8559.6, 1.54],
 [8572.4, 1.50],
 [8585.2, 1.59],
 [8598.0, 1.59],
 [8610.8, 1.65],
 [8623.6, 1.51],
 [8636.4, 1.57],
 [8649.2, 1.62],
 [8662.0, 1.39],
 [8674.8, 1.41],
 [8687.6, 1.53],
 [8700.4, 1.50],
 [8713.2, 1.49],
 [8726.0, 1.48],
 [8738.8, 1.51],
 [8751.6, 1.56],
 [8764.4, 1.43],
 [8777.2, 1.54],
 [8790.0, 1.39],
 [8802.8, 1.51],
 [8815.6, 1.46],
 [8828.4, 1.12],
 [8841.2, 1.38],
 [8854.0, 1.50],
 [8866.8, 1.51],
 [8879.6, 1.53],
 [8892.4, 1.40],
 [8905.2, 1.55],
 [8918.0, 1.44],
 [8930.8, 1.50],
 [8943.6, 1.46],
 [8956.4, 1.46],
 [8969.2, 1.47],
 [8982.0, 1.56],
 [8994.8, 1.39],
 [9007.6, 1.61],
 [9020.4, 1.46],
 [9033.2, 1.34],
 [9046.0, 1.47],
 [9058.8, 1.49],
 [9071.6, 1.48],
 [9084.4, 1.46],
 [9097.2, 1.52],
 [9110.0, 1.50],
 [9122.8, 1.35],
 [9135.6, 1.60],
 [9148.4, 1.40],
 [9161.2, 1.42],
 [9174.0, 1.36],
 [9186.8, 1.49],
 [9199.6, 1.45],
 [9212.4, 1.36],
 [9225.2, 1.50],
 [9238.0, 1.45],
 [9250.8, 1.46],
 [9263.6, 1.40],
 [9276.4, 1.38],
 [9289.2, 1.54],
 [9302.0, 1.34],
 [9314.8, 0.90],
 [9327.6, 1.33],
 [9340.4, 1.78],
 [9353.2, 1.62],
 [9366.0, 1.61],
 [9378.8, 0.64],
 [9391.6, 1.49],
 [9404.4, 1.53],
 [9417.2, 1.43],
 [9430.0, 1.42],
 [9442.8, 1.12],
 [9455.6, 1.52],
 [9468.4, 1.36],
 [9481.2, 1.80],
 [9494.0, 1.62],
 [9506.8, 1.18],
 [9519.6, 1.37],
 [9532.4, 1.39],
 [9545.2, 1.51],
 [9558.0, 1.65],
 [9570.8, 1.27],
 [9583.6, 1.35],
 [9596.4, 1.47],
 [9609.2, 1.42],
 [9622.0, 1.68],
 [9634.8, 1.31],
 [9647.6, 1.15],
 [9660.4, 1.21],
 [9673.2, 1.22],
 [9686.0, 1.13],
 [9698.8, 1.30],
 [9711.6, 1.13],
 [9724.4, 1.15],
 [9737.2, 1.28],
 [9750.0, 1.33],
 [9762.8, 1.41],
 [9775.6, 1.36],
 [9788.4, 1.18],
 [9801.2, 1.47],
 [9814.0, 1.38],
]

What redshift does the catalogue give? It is 0.14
